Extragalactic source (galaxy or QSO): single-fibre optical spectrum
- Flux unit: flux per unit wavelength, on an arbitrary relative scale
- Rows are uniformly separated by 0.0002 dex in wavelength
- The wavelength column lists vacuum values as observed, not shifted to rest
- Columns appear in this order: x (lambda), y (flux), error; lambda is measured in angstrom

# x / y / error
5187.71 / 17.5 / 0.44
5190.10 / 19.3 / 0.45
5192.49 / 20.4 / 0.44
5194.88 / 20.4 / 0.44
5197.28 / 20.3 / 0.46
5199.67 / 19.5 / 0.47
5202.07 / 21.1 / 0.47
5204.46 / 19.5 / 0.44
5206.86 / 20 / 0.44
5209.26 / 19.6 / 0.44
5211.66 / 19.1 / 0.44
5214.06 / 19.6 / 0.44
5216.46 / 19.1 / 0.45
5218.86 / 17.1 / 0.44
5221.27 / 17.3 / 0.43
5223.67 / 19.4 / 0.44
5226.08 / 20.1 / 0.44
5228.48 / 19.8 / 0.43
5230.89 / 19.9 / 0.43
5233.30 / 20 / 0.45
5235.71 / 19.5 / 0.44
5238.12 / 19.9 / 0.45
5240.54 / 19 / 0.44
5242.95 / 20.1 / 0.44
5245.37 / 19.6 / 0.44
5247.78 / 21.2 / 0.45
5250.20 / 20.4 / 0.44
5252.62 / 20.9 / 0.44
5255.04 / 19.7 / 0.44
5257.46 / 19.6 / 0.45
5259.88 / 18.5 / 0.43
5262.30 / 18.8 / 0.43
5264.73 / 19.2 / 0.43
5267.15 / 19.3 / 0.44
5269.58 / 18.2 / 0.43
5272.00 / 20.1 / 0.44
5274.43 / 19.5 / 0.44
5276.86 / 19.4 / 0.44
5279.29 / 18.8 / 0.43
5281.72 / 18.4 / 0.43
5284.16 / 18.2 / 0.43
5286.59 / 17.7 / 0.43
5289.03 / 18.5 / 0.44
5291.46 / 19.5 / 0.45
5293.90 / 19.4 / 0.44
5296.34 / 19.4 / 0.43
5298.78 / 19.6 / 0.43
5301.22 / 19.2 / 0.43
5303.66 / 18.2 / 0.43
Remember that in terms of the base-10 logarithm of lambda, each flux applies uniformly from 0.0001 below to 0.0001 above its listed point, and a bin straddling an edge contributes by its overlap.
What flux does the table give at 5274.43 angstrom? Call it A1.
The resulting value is 19.5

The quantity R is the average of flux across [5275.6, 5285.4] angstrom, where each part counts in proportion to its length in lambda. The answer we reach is 18.7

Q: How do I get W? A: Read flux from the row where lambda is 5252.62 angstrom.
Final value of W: 20.9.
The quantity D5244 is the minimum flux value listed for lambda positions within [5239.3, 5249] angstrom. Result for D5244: 19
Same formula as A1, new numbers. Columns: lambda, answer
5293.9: 19.4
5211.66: 19.1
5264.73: 19.2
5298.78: 19.6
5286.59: 17.7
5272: 20.1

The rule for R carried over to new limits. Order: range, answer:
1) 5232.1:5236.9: 19.8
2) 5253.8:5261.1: 19.3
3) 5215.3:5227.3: 18.6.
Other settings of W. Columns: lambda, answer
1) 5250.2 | 20.4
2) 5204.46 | 19.5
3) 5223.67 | 19.4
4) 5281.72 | 18.4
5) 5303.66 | 18.2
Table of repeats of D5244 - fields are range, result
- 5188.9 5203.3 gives 19.3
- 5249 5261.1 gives 18.5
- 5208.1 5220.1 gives 17.1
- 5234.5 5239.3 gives 19.5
